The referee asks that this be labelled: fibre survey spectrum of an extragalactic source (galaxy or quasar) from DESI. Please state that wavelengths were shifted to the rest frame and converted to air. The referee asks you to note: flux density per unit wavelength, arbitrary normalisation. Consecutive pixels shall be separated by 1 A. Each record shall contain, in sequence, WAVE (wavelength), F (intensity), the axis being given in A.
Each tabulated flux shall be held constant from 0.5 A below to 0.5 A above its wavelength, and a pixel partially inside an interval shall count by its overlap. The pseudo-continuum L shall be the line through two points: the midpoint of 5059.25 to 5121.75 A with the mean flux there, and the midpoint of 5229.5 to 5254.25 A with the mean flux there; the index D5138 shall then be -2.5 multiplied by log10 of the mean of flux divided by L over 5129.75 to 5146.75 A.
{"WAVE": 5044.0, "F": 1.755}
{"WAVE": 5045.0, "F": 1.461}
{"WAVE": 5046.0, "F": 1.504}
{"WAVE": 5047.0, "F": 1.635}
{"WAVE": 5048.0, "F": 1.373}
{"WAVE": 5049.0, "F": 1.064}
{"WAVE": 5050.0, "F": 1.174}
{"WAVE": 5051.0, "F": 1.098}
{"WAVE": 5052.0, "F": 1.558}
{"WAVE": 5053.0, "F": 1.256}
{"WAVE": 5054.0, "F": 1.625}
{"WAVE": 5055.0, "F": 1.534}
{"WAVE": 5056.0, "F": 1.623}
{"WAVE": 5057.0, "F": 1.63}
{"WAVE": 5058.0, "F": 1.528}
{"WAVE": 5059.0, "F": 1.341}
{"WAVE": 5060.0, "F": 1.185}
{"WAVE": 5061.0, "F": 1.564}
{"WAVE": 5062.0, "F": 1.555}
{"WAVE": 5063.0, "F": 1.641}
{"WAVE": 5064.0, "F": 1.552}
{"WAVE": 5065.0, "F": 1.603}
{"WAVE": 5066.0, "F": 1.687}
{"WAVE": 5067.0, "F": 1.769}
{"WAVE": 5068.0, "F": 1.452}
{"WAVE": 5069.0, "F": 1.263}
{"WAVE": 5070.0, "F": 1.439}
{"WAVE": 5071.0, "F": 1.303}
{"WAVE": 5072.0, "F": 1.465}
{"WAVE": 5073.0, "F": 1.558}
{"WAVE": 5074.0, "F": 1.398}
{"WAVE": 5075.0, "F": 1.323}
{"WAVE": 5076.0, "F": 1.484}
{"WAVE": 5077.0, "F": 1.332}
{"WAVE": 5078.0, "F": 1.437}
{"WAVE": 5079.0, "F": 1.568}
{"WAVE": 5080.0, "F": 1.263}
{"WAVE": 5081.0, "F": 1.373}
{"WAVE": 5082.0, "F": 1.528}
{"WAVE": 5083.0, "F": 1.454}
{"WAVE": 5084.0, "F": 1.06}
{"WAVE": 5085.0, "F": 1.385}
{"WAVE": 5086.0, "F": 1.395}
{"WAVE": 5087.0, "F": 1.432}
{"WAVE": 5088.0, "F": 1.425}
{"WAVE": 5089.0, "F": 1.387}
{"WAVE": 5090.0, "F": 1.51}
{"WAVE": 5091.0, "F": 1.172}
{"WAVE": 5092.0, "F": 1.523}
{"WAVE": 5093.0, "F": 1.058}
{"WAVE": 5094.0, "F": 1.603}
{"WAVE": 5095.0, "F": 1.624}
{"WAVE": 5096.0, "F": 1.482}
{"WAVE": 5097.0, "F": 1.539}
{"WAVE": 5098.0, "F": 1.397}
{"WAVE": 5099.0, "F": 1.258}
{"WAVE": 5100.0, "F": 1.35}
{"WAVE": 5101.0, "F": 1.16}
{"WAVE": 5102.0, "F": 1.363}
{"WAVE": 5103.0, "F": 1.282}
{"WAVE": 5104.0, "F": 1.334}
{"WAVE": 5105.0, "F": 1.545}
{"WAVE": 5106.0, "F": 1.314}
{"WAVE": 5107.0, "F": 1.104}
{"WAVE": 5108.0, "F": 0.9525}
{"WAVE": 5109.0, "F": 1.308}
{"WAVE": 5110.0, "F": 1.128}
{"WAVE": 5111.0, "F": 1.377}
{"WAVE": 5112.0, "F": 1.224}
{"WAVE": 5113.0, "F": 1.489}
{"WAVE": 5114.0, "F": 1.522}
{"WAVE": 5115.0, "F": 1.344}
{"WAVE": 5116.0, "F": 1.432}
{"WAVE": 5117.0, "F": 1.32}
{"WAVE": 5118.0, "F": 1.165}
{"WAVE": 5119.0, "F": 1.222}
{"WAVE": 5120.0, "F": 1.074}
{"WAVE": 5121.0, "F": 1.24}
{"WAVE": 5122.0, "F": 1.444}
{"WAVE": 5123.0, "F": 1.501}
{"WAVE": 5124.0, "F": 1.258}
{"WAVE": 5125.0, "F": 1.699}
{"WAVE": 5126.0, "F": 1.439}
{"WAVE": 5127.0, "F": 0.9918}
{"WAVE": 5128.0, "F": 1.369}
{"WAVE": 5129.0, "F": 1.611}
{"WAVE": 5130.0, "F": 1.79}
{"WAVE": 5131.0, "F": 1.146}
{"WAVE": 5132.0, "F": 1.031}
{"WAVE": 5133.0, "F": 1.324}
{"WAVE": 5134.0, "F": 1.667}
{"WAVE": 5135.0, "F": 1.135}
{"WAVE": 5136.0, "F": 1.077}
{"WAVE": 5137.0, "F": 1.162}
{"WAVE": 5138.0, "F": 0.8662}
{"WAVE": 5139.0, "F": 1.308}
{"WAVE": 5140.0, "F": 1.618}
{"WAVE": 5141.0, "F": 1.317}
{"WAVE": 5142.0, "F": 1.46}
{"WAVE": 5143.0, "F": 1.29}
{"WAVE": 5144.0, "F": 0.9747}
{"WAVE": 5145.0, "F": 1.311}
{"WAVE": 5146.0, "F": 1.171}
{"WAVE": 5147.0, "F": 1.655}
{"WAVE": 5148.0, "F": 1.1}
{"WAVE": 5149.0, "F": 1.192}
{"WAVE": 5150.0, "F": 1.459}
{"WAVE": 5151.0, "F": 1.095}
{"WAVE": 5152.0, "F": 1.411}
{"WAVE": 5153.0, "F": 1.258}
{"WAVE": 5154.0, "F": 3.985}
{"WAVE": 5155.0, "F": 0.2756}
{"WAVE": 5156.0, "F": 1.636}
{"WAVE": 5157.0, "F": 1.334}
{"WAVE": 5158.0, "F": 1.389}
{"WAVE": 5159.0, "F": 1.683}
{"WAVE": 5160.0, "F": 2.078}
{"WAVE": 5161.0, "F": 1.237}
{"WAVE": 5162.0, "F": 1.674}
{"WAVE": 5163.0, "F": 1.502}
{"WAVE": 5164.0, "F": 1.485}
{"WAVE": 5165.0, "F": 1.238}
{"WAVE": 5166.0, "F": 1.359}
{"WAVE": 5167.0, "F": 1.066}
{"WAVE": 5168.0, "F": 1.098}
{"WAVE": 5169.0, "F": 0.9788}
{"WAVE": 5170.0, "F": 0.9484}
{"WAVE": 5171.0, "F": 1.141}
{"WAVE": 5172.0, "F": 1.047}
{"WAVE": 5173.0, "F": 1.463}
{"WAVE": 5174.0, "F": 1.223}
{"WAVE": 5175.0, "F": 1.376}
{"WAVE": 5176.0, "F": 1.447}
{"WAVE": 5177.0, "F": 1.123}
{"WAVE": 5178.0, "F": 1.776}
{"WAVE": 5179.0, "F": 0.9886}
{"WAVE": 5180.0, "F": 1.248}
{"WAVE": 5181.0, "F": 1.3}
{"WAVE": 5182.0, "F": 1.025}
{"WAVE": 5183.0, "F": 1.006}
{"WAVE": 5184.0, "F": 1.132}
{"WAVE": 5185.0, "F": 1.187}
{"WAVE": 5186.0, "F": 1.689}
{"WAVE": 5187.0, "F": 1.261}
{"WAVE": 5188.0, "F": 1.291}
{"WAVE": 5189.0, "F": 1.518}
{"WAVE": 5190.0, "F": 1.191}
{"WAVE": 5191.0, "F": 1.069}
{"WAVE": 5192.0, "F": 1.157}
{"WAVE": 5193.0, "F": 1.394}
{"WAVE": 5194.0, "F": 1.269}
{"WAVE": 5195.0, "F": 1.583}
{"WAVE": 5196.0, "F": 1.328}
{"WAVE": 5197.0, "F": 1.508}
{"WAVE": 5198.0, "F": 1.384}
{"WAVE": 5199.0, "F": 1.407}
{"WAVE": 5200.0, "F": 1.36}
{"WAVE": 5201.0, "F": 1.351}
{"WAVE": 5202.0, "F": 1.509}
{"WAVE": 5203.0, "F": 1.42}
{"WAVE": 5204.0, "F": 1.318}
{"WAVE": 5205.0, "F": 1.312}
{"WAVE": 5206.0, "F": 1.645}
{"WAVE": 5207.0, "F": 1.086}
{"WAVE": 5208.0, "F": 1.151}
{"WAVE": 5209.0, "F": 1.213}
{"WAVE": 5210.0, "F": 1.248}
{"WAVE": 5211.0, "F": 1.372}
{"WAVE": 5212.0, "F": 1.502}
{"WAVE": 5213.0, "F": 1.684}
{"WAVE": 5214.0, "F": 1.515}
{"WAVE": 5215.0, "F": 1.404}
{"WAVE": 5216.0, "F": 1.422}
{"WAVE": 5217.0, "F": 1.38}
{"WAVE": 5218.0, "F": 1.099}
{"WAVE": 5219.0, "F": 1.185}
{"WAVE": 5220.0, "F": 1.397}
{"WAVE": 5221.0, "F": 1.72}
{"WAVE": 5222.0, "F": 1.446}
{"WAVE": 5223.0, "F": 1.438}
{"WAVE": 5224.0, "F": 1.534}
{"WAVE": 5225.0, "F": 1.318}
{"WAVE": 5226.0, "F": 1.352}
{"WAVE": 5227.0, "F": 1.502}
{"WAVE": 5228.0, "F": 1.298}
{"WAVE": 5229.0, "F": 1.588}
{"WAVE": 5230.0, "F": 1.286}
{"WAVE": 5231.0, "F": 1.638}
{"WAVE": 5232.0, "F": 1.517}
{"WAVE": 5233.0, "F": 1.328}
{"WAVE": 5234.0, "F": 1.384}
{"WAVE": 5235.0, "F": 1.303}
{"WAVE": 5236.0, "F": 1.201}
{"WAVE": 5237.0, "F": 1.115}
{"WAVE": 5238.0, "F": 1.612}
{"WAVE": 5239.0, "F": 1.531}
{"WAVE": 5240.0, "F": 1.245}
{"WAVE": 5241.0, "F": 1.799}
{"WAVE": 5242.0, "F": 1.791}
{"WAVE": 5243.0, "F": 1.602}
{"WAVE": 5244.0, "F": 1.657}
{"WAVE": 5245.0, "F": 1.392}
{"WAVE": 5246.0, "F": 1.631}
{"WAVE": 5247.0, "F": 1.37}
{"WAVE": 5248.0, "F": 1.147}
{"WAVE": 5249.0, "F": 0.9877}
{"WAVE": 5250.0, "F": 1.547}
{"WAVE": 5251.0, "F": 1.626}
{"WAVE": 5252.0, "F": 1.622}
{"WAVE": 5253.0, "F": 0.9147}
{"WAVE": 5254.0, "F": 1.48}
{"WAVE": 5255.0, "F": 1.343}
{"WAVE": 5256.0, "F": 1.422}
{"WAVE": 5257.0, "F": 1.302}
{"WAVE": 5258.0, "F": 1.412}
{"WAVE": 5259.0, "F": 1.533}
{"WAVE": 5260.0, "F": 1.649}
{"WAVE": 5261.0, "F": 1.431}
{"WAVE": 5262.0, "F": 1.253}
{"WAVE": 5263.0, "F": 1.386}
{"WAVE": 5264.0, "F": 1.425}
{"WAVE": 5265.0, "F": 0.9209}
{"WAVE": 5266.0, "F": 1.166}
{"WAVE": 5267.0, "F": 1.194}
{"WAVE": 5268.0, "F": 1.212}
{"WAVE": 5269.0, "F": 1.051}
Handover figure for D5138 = 0.10 mag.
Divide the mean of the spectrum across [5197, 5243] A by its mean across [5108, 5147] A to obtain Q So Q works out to 1.08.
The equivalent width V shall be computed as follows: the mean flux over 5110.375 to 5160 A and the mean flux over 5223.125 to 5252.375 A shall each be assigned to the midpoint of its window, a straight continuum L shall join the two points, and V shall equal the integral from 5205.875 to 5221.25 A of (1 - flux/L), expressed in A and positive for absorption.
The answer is 0.7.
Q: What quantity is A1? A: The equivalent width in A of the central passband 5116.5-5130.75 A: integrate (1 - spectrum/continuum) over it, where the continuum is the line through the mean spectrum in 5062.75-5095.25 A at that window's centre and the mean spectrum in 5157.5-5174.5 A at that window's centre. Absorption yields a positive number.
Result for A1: 0.2 A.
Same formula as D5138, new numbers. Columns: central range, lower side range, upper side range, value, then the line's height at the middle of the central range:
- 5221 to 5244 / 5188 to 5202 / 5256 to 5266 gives -0.08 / 1.36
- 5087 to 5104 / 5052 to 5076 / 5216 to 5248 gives 0.07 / 1.48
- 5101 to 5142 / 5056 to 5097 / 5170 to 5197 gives 0.05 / 1.38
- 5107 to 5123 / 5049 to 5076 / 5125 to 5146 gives 0.05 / 1.35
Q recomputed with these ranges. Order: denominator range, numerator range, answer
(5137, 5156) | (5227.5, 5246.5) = 1.07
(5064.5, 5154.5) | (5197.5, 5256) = 1.02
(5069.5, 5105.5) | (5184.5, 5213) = 0.97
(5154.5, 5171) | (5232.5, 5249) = 1.10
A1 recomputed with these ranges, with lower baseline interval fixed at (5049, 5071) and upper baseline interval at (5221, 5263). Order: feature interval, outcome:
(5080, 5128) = 3.76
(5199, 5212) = 0.87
